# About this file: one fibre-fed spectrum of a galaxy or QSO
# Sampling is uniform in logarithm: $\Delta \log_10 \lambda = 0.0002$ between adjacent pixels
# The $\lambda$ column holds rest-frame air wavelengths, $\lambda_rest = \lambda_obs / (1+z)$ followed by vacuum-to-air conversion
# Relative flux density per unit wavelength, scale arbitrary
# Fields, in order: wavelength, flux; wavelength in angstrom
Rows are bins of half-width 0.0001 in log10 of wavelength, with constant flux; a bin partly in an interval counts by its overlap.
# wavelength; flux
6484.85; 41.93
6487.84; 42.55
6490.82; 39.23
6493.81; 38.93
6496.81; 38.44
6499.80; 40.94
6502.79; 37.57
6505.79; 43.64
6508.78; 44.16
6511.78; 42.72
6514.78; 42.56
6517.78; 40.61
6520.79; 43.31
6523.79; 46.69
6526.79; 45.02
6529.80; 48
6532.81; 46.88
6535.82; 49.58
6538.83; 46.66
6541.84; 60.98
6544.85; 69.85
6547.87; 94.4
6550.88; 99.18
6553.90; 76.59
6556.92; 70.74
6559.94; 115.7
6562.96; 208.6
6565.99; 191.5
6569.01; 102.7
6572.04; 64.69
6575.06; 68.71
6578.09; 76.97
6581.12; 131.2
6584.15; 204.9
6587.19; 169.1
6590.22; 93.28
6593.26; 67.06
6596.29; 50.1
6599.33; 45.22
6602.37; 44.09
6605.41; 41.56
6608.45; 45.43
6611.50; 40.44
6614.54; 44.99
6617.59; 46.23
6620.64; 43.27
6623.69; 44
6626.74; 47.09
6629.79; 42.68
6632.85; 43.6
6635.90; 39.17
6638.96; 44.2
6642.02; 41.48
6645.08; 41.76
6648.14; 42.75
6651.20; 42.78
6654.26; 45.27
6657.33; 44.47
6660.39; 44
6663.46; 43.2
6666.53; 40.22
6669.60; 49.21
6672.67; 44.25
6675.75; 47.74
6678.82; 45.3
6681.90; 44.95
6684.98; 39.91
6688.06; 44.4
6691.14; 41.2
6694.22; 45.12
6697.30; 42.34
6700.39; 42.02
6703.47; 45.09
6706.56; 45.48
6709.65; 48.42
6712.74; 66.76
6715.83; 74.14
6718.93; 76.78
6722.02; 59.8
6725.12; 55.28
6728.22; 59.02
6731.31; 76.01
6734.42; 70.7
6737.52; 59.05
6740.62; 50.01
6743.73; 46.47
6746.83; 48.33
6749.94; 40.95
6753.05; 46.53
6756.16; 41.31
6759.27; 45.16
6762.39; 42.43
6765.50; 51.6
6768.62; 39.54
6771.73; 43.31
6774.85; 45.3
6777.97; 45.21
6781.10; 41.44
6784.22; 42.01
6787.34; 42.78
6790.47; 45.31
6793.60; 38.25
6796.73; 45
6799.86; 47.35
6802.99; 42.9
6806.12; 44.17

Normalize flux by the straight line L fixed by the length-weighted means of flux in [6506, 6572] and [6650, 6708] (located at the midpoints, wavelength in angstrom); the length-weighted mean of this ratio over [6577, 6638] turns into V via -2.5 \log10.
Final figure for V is -0.11 mag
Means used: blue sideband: 74.8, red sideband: 44.1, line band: 67.7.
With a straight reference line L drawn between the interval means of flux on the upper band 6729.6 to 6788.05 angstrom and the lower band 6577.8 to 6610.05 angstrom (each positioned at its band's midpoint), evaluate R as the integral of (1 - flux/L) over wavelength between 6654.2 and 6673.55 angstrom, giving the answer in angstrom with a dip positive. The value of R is 7.3 angstrom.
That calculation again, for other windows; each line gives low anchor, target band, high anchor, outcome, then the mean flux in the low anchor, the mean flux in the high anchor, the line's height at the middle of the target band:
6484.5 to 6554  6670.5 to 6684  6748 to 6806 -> 0.3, 50.5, 43.7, 46.4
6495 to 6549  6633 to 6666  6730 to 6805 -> 3.5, 48.6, 47.2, 47.9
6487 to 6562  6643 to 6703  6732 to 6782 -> 8.3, 55.9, 47.9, 50.8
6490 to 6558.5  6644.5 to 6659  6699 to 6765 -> 2.7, 52.7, 54.3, 53.7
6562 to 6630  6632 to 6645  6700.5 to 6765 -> 5.6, 82.9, 54.5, 74.1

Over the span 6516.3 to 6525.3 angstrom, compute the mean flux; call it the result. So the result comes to 43.6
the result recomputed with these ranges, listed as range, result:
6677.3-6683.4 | 45.1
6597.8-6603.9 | 44.7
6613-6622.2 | 44.8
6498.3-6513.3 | 41.8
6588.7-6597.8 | 70.3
